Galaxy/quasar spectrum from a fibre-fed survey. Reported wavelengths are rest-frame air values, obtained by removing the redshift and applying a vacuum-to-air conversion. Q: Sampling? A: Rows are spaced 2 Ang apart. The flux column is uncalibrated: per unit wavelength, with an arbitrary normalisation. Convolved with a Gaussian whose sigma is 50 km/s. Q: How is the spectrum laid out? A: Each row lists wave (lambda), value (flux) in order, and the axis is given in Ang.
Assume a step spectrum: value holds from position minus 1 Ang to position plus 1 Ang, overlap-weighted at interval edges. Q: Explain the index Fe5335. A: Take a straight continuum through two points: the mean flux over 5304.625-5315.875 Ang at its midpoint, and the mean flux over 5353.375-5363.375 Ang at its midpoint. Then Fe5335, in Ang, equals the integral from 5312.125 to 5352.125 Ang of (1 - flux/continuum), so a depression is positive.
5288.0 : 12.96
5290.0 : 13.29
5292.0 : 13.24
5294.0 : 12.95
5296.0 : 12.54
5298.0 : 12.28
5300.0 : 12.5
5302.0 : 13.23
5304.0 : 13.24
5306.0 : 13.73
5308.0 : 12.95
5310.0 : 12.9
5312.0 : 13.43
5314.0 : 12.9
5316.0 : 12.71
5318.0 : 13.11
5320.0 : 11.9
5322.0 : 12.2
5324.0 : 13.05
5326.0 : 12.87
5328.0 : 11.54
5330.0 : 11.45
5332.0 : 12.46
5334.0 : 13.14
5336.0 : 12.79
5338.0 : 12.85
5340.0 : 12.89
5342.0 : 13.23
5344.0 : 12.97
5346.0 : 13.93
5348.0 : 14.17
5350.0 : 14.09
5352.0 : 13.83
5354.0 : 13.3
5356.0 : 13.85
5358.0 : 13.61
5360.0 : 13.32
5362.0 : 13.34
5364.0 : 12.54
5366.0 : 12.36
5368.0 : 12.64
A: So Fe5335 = 1.19 Ang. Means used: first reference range 13.1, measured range 12.9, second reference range 13.5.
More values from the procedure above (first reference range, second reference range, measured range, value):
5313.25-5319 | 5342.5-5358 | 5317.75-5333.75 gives 0.98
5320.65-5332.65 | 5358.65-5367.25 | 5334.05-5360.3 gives -1.70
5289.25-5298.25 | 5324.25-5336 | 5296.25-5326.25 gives -0.50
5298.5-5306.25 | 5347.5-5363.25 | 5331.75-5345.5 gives 0.51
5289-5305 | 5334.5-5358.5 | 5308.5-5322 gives 0.33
